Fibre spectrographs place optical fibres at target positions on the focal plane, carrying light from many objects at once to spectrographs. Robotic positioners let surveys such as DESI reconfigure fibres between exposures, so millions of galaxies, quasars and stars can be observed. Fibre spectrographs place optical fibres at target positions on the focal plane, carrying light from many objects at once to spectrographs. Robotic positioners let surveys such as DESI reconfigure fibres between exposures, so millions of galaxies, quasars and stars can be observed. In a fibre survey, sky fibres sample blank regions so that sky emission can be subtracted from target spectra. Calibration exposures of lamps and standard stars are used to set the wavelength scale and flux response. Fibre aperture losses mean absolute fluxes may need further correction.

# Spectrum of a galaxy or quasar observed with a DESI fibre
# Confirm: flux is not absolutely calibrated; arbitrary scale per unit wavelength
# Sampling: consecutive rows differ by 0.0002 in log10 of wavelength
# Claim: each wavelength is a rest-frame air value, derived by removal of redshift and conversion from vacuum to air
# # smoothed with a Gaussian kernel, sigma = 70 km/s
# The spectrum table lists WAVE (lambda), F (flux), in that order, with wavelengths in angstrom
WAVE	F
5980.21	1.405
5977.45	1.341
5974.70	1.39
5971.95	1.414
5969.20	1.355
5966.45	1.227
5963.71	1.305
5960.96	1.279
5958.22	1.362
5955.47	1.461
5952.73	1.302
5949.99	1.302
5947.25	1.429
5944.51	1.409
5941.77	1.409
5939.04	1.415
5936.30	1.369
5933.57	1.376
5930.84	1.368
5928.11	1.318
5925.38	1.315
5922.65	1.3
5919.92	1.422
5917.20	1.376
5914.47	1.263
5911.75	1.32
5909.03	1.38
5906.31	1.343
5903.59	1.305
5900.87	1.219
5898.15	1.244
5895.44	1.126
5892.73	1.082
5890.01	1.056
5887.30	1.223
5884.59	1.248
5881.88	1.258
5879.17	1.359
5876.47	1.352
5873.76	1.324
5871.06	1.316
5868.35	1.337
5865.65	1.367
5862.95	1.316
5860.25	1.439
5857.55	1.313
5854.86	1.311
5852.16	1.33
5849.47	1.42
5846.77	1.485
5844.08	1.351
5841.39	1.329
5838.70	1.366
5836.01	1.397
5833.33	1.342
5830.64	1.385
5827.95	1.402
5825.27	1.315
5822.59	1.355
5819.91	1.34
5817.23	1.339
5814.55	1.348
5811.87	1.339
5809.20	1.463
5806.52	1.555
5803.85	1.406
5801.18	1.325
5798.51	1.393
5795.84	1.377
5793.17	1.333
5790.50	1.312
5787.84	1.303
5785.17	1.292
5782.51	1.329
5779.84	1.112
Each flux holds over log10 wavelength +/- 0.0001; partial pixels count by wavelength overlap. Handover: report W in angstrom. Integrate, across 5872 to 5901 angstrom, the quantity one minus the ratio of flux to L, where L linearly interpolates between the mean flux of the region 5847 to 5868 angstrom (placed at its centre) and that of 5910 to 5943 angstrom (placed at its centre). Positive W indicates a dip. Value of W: 2.8 angstrom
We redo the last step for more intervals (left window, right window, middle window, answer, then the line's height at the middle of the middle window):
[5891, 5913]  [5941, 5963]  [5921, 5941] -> -0.6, 1.32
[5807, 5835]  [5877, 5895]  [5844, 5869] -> -1.7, 1.28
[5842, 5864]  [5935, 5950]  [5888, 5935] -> 3.6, 1.39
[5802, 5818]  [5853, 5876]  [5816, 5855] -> 0.3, 1.38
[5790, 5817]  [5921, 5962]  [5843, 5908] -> 3.6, 1.37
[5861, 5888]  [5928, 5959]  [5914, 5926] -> 0.1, 1.36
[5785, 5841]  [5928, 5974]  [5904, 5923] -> 0.3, 1.36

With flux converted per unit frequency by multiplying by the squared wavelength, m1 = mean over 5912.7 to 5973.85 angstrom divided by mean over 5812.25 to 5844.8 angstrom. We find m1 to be 1.04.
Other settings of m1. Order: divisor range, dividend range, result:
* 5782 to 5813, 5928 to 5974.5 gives 1.05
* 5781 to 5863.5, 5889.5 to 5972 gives 1.00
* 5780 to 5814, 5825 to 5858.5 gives 1.02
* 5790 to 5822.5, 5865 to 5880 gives 1.00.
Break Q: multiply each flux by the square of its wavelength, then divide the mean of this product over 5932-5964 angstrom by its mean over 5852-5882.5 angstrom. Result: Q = 1.05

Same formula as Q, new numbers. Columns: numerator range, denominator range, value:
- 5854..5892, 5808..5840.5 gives 0.97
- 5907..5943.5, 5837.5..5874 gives 1.02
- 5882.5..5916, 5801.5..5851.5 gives 0.92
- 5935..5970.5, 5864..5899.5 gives 1.11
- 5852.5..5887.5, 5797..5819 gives 0.97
